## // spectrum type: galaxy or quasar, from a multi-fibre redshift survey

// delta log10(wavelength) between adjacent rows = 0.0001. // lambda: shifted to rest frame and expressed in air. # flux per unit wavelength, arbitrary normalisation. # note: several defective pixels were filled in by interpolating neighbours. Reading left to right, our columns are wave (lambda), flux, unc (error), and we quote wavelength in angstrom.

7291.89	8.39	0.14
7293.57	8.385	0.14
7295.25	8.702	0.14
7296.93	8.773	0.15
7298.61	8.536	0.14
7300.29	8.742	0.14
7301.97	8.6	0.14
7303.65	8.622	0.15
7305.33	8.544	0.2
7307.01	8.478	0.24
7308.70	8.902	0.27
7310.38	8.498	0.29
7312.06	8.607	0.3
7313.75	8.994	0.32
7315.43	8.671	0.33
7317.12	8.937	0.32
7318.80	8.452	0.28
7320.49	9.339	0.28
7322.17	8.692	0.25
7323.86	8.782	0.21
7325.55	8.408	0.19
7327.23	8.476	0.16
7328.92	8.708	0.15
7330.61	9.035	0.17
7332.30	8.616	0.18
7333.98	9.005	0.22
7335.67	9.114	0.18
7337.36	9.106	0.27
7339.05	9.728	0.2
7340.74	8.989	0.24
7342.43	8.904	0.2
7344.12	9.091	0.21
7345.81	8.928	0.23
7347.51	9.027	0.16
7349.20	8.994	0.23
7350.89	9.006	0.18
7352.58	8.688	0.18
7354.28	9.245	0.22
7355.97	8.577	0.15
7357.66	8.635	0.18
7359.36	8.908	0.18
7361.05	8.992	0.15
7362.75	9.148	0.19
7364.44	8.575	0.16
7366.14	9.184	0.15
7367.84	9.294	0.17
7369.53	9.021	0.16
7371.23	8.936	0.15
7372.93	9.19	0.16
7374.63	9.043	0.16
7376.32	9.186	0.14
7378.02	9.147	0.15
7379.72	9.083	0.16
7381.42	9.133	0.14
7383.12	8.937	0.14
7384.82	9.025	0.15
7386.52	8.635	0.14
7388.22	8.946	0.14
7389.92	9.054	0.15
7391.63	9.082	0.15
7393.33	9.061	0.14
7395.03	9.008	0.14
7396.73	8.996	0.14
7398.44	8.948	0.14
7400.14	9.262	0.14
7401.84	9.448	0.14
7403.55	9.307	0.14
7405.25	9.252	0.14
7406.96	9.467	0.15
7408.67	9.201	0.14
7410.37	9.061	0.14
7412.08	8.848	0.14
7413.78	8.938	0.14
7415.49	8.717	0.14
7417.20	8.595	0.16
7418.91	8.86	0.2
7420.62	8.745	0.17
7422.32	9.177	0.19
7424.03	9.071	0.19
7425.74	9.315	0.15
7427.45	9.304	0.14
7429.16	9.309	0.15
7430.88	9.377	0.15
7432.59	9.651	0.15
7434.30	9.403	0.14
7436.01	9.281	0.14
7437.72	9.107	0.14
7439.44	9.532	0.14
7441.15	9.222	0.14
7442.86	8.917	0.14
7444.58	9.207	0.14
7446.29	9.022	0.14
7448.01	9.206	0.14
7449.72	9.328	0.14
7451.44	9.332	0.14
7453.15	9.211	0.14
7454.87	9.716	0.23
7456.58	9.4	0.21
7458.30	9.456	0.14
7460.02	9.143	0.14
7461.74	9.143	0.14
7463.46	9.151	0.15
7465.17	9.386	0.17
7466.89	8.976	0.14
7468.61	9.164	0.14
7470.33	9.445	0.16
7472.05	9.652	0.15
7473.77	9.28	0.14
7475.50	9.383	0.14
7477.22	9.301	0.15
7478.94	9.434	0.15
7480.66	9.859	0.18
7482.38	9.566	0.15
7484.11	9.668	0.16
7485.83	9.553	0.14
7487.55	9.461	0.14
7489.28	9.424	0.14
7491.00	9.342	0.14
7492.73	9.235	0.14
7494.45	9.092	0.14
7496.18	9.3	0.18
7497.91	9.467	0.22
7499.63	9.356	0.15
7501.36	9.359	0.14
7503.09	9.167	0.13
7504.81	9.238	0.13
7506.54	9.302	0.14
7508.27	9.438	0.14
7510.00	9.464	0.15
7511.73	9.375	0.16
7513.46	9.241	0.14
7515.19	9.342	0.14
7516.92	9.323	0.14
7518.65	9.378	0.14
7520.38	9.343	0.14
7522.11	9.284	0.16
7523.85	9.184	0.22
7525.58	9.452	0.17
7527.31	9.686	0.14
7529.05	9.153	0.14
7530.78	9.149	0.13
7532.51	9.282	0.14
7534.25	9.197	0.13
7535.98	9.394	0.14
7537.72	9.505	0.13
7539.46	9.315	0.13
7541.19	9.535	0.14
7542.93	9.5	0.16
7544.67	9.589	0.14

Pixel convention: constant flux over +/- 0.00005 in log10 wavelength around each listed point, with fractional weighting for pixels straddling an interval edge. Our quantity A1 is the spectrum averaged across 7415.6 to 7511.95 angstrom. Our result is 9.3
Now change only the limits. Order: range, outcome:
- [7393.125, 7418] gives 9.08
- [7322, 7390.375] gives 8.96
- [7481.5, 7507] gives 9.37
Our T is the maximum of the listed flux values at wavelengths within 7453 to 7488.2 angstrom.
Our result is 9.859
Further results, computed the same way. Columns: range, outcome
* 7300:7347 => 9.728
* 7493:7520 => 9.467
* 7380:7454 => 9.651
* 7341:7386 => 9.294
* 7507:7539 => 9.686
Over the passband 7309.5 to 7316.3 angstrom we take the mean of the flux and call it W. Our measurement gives 8.69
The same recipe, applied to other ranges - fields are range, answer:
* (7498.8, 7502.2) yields 9.35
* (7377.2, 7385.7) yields 9.06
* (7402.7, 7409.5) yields 9.3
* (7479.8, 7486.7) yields 9.67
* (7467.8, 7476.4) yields 9.38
